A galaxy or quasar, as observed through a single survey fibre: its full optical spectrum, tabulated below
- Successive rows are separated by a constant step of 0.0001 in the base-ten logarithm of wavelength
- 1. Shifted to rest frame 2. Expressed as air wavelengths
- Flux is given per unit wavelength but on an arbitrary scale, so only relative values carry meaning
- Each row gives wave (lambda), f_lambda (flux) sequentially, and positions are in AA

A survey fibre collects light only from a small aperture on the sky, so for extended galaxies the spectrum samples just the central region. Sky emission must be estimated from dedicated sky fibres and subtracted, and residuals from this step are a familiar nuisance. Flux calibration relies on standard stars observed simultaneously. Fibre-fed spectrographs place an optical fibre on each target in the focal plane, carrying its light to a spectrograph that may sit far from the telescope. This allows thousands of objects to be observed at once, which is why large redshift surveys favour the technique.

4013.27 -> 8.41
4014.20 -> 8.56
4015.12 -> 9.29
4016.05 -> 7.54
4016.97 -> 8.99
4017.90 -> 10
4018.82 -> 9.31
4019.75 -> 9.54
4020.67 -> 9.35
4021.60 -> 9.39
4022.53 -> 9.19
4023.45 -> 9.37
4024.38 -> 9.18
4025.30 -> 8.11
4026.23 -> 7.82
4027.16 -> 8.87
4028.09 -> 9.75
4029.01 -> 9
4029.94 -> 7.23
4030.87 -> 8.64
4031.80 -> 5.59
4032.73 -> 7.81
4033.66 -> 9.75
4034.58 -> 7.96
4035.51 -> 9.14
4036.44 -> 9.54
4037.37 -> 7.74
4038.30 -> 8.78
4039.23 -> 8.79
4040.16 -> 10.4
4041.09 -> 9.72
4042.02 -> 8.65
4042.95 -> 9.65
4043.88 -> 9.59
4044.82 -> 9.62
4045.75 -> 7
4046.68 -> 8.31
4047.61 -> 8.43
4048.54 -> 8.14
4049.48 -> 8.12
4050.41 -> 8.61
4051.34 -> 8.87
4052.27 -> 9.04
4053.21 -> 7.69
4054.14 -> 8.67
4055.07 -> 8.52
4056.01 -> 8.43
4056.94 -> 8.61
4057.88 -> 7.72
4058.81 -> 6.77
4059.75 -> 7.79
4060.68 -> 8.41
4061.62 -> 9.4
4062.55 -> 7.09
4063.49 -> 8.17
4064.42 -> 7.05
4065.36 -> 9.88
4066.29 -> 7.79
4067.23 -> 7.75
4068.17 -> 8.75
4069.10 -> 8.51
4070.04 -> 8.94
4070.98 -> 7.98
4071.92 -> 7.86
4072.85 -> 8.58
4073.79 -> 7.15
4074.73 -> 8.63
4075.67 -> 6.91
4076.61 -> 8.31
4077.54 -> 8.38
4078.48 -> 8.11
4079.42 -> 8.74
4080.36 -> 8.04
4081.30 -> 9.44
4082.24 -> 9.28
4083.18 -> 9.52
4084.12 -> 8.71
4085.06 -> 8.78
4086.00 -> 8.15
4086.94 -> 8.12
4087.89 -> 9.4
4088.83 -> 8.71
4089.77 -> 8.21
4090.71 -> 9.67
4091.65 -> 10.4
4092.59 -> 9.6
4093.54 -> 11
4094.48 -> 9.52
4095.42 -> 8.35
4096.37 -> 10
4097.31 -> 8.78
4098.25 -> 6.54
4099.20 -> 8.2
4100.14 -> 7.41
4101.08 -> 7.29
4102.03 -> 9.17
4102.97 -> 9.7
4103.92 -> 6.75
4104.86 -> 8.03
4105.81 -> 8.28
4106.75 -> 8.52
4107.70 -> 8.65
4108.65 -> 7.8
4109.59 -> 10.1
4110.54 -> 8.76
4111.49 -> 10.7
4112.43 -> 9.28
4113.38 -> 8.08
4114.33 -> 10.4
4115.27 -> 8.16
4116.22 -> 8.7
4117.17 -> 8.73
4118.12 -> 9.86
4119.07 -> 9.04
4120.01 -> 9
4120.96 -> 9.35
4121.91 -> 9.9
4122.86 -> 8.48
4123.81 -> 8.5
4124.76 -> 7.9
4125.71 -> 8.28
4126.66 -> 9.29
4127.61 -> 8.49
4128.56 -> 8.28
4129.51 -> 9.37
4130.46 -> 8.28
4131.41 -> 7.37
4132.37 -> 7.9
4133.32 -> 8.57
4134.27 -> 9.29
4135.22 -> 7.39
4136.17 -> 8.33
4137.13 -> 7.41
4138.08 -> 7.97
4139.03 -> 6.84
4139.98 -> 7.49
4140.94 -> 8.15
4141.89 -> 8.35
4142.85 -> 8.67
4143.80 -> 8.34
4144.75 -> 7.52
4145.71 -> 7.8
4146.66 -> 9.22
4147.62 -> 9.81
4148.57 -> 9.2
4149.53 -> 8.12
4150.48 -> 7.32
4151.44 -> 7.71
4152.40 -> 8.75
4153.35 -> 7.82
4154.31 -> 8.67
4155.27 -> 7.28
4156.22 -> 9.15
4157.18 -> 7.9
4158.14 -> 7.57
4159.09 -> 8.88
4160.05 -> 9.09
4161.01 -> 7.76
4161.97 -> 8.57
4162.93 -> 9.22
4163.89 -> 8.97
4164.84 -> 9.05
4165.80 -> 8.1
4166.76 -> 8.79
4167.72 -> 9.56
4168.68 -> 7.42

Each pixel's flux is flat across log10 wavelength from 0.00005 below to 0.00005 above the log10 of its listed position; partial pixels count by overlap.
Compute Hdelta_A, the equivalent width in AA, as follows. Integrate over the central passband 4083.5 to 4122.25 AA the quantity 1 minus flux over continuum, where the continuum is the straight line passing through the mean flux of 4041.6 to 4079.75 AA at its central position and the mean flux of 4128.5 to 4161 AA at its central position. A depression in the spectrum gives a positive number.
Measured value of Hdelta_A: -2.9 AA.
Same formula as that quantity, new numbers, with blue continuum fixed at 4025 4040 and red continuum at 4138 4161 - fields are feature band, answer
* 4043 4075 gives 0.36 AA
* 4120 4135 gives -0.61 AA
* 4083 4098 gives -1.43 AA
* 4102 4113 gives -0.64 AA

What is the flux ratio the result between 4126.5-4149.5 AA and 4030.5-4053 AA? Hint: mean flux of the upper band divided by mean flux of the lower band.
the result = 0.96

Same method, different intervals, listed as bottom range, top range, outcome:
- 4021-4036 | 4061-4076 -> 0.95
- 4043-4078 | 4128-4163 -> 1.00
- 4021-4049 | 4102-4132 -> 1.01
